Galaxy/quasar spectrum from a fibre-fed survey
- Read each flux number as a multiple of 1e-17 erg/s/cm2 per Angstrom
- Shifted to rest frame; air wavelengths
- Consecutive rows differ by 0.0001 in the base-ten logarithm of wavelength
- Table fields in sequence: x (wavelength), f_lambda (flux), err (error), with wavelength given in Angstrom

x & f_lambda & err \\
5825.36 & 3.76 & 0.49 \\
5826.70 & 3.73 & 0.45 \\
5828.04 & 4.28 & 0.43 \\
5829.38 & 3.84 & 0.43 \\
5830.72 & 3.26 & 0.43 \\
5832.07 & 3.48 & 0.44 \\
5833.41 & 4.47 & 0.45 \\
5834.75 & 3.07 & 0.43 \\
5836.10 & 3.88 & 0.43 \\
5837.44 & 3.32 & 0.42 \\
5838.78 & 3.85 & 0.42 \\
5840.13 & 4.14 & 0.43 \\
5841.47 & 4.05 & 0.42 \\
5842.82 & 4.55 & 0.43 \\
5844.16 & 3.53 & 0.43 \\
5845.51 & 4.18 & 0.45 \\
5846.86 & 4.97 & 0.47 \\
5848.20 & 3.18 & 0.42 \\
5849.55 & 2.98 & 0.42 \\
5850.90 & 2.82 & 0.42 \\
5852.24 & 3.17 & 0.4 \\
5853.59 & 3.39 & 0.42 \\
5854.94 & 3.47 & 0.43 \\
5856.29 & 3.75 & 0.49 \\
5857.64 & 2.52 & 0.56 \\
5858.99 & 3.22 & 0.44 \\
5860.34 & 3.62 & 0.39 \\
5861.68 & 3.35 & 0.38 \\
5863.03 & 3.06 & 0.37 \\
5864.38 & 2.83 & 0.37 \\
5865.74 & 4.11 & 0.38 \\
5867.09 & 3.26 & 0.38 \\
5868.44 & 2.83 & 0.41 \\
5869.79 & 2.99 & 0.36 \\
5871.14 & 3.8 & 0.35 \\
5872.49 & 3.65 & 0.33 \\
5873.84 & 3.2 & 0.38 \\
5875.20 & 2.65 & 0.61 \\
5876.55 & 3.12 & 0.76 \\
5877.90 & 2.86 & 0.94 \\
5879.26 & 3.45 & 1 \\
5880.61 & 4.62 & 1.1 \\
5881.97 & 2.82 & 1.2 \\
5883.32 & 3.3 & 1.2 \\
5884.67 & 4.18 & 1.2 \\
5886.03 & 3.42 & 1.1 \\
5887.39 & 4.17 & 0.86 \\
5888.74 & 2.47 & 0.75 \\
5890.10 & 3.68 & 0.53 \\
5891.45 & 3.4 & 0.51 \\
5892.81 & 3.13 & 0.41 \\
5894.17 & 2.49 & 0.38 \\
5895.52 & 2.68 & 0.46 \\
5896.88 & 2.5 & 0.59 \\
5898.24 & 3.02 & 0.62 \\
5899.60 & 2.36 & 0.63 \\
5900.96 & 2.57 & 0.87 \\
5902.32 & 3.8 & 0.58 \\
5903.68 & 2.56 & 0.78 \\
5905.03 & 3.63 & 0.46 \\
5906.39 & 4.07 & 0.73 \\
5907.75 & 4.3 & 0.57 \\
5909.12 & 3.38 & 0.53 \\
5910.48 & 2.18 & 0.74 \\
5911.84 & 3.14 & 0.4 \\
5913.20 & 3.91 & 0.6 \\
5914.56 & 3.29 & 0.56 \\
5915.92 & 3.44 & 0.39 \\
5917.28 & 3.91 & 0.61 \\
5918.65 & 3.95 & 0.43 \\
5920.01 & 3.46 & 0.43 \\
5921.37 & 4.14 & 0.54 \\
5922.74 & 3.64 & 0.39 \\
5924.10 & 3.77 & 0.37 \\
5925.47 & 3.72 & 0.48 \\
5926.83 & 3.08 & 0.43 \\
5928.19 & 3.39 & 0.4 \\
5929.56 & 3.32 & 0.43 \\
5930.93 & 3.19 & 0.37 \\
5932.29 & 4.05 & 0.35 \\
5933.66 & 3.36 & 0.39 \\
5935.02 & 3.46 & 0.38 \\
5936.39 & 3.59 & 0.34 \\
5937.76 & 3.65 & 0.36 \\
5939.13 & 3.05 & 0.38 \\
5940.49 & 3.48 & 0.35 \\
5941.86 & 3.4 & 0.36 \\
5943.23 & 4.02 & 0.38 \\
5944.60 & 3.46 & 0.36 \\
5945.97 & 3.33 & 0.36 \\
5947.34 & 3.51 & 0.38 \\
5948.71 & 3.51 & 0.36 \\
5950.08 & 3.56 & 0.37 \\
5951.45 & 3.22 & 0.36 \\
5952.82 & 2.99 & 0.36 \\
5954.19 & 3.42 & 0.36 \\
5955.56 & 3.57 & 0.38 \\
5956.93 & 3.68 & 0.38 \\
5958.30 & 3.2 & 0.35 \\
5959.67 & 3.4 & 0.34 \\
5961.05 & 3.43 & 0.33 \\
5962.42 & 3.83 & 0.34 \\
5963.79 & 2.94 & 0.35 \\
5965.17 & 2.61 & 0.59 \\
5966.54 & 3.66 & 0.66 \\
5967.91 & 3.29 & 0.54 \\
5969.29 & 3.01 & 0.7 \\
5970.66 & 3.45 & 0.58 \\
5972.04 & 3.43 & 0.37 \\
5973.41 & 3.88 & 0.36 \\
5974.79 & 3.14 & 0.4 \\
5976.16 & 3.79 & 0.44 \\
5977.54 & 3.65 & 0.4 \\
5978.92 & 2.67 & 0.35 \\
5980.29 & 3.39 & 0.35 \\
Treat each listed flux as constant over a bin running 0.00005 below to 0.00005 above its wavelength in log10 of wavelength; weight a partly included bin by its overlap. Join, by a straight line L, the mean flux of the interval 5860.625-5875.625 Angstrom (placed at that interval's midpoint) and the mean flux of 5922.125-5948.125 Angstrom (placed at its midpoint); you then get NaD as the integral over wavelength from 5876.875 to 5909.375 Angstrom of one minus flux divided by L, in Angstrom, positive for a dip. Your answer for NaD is 0.7 Angstrom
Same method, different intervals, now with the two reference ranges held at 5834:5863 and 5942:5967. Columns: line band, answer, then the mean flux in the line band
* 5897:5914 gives 1.3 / 3.22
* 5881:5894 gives 0.4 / 3.39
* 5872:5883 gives 0.7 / 3.29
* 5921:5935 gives -0.4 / 3.55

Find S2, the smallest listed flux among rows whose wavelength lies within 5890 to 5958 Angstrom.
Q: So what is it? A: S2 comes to 2.18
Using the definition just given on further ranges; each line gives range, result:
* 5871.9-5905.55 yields 2.36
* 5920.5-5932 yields 3.08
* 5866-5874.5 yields 2.83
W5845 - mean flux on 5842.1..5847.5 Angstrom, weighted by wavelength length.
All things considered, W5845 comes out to 4.3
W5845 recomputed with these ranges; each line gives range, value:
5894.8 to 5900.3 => 2.64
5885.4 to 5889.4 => 3.36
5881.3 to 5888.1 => 3.58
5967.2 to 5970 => 3.16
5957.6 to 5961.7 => 3.34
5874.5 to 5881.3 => 3.33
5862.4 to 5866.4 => 3.33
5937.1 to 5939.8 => 3.35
